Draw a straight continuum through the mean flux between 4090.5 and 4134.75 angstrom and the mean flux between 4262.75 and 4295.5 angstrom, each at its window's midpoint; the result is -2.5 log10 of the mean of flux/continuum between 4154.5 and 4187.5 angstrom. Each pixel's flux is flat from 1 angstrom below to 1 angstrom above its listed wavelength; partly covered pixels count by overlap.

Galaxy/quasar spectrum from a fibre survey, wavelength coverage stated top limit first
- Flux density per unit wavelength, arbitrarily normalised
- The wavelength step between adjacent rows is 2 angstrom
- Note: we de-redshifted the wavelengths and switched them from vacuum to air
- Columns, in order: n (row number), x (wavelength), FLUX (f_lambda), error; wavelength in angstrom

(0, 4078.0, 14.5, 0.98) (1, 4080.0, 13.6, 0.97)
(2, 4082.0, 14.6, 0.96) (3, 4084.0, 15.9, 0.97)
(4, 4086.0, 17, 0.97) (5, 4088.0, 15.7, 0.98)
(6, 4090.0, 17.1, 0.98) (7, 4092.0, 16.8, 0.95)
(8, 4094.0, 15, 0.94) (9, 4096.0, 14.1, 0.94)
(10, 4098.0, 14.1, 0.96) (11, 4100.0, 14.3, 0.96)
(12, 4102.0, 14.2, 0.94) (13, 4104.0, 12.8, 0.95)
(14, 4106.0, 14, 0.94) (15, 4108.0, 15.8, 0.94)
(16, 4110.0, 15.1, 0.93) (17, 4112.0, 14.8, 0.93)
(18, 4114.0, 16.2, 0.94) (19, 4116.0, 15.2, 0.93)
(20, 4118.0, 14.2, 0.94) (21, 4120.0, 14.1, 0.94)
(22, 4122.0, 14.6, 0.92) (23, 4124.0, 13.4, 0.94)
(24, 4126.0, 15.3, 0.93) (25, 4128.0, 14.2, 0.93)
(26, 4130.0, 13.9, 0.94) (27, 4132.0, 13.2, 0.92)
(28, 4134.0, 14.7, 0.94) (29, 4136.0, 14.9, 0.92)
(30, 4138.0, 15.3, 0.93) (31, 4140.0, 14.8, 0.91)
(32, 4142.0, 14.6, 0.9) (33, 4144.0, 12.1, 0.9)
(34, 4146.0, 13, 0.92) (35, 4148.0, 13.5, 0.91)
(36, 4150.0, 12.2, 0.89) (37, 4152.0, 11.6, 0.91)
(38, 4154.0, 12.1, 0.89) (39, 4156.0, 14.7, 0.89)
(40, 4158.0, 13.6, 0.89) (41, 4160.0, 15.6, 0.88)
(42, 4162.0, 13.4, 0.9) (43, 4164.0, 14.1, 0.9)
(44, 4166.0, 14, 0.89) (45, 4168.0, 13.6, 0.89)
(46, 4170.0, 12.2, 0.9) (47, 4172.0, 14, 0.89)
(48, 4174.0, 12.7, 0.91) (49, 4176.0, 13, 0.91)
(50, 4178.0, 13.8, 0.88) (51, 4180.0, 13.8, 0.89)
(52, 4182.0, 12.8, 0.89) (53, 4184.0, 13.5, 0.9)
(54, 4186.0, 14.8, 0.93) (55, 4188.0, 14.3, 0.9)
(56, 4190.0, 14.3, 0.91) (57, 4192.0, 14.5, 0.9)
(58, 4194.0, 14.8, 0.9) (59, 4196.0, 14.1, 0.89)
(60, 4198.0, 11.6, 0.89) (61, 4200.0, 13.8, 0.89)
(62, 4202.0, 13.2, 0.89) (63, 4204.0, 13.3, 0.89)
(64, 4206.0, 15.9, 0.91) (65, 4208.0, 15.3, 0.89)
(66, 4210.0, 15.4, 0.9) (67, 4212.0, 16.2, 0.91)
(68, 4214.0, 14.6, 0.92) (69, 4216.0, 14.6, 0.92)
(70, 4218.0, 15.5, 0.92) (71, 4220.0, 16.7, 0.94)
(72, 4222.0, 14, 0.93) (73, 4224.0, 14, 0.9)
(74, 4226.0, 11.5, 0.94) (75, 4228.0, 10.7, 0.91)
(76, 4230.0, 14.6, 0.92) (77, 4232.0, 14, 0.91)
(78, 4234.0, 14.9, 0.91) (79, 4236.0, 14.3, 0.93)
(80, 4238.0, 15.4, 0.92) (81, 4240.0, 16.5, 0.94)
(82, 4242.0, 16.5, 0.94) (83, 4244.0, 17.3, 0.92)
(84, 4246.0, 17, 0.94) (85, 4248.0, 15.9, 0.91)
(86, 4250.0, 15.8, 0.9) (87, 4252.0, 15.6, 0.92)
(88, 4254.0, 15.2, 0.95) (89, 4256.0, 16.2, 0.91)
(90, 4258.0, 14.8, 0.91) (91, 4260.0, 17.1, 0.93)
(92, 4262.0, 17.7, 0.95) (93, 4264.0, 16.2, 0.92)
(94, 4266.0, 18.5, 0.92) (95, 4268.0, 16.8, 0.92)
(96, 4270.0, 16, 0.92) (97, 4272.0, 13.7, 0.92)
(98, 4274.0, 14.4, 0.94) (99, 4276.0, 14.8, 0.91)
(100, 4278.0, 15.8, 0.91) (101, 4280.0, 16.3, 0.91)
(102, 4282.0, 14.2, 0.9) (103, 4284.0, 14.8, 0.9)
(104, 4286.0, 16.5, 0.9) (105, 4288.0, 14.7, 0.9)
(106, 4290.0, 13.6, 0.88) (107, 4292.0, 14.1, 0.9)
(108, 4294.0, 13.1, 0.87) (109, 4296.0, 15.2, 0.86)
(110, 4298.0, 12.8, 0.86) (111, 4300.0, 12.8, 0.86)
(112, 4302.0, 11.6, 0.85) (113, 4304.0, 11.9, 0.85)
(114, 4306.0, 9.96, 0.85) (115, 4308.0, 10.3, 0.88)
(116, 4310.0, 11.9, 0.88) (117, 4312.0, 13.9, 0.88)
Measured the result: 0.08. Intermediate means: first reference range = 14.6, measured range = 13.7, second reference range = 15.2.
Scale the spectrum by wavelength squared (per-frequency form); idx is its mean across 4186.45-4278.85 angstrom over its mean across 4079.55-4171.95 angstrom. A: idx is 1.11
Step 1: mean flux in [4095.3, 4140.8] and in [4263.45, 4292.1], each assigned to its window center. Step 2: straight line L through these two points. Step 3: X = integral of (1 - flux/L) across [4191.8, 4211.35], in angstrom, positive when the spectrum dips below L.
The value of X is 0.97 angstrom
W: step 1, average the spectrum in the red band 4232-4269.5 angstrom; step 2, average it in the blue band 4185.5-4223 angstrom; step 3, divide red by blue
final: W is 1.1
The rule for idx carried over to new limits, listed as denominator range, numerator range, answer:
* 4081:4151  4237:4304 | 1.13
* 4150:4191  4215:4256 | 1.14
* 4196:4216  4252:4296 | 1.11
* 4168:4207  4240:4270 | 1.24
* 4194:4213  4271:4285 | 1.07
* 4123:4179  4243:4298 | 1.20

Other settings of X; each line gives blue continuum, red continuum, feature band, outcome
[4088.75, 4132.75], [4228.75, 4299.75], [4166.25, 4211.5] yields 3.5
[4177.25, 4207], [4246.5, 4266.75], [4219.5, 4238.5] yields 1.7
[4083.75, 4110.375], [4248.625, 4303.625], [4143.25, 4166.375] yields 2.7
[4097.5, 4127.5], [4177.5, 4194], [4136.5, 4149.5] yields 0.4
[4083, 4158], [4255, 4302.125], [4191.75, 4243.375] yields 1.3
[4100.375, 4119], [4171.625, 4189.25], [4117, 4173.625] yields 1.4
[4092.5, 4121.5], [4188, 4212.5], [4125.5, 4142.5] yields 0.0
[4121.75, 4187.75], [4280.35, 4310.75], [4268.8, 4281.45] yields -1.8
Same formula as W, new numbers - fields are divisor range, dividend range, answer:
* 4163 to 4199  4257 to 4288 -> 1.16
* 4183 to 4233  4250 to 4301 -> 1.07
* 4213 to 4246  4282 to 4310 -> 0.89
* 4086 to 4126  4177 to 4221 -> 0.97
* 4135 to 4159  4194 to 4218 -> 1.07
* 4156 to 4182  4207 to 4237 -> 1.06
